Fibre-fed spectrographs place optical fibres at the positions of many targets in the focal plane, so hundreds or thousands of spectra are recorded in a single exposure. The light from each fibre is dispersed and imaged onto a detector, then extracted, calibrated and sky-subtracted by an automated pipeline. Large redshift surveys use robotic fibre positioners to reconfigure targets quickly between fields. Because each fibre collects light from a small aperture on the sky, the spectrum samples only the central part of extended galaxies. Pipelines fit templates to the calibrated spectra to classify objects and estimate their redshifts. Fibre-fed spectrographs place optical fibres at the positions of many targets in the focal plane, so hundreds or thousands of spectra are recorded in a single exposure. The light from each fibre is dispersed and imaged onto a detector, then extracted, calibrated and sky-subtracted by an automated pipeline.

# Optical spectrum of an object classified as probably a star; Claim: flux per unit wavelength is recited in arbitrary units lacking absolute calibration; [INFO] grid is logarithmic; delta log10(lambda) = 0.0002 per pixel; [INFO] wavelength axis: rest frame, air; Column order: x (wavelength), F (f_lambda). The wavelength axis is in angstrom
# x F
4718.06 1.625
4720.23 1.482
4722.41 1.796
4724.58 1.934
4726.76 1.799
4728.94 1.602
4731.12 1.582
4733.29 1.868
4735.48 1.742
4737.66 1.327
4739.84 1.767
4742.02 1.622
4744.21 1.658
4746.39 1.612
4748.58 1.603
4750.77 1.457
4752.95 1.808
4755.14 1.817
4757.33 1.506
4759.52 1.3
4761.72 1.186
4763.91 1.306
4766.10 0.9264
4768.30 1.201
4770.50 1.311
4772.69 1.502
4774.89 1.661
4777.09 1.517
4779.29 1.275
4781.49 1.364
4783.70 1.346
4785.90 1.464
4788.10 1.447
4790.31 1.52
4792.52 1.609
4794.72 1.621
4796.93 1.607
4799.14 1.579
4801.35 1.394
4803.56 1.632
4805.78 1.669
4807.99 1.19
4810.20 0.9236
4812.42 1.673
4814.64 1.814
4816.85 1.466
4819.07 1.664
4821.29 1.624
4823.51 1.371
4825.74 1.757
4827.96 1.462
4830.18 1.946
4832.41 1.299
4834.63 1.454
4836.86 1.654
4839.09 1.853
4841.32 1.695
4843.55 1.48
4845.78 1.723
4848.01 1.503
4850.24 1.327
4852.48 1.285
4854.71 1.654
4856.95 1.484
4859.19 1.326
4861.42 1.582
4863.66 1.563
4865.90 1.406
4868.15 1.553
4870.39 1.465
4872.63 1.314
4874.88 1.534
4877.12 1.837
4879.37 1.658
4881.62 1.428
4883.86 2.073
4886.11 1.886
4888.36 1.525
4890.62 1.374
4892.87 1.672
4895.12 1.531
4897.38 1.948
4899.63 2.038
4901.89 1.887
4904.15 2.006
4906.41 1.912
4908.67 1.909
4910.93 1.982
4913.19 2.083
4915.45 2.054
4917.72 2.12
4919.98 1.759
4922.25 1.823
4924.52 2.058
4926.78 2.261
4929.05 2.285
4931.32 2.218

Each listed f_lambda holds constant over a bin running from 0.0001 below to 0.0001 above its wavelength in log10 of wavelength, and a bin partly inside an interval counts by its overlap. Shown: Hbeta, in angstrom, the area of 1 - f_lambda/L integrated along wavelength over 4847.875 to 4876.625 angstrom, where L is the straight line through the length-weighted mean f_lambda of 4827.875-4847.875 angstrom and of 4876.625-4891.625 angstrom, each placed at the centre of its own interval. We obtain 3.2 angstrom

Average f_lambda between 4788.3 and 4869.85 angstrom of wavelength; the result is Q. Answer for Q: 1.54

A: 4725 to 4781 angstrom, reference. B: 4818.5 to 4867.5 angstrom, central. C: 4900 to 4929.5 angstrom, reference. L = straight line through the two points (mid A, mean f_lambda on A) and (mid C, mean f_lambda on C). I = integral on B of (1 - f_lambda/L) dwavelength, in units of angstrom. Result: 6.5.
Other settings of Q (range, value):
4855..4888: 1.58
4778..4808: 1.49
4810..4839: 1.58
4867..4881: 1.55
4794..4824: 1.52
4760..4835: 1.46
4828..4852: 1.58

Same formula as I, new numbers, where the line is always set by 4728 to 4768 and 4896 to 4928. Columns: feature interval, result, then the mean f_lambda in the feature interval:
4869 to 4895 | 4.0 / 1.61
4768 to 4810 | 4.7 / 1.46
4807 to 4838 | 3.8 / 1.52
